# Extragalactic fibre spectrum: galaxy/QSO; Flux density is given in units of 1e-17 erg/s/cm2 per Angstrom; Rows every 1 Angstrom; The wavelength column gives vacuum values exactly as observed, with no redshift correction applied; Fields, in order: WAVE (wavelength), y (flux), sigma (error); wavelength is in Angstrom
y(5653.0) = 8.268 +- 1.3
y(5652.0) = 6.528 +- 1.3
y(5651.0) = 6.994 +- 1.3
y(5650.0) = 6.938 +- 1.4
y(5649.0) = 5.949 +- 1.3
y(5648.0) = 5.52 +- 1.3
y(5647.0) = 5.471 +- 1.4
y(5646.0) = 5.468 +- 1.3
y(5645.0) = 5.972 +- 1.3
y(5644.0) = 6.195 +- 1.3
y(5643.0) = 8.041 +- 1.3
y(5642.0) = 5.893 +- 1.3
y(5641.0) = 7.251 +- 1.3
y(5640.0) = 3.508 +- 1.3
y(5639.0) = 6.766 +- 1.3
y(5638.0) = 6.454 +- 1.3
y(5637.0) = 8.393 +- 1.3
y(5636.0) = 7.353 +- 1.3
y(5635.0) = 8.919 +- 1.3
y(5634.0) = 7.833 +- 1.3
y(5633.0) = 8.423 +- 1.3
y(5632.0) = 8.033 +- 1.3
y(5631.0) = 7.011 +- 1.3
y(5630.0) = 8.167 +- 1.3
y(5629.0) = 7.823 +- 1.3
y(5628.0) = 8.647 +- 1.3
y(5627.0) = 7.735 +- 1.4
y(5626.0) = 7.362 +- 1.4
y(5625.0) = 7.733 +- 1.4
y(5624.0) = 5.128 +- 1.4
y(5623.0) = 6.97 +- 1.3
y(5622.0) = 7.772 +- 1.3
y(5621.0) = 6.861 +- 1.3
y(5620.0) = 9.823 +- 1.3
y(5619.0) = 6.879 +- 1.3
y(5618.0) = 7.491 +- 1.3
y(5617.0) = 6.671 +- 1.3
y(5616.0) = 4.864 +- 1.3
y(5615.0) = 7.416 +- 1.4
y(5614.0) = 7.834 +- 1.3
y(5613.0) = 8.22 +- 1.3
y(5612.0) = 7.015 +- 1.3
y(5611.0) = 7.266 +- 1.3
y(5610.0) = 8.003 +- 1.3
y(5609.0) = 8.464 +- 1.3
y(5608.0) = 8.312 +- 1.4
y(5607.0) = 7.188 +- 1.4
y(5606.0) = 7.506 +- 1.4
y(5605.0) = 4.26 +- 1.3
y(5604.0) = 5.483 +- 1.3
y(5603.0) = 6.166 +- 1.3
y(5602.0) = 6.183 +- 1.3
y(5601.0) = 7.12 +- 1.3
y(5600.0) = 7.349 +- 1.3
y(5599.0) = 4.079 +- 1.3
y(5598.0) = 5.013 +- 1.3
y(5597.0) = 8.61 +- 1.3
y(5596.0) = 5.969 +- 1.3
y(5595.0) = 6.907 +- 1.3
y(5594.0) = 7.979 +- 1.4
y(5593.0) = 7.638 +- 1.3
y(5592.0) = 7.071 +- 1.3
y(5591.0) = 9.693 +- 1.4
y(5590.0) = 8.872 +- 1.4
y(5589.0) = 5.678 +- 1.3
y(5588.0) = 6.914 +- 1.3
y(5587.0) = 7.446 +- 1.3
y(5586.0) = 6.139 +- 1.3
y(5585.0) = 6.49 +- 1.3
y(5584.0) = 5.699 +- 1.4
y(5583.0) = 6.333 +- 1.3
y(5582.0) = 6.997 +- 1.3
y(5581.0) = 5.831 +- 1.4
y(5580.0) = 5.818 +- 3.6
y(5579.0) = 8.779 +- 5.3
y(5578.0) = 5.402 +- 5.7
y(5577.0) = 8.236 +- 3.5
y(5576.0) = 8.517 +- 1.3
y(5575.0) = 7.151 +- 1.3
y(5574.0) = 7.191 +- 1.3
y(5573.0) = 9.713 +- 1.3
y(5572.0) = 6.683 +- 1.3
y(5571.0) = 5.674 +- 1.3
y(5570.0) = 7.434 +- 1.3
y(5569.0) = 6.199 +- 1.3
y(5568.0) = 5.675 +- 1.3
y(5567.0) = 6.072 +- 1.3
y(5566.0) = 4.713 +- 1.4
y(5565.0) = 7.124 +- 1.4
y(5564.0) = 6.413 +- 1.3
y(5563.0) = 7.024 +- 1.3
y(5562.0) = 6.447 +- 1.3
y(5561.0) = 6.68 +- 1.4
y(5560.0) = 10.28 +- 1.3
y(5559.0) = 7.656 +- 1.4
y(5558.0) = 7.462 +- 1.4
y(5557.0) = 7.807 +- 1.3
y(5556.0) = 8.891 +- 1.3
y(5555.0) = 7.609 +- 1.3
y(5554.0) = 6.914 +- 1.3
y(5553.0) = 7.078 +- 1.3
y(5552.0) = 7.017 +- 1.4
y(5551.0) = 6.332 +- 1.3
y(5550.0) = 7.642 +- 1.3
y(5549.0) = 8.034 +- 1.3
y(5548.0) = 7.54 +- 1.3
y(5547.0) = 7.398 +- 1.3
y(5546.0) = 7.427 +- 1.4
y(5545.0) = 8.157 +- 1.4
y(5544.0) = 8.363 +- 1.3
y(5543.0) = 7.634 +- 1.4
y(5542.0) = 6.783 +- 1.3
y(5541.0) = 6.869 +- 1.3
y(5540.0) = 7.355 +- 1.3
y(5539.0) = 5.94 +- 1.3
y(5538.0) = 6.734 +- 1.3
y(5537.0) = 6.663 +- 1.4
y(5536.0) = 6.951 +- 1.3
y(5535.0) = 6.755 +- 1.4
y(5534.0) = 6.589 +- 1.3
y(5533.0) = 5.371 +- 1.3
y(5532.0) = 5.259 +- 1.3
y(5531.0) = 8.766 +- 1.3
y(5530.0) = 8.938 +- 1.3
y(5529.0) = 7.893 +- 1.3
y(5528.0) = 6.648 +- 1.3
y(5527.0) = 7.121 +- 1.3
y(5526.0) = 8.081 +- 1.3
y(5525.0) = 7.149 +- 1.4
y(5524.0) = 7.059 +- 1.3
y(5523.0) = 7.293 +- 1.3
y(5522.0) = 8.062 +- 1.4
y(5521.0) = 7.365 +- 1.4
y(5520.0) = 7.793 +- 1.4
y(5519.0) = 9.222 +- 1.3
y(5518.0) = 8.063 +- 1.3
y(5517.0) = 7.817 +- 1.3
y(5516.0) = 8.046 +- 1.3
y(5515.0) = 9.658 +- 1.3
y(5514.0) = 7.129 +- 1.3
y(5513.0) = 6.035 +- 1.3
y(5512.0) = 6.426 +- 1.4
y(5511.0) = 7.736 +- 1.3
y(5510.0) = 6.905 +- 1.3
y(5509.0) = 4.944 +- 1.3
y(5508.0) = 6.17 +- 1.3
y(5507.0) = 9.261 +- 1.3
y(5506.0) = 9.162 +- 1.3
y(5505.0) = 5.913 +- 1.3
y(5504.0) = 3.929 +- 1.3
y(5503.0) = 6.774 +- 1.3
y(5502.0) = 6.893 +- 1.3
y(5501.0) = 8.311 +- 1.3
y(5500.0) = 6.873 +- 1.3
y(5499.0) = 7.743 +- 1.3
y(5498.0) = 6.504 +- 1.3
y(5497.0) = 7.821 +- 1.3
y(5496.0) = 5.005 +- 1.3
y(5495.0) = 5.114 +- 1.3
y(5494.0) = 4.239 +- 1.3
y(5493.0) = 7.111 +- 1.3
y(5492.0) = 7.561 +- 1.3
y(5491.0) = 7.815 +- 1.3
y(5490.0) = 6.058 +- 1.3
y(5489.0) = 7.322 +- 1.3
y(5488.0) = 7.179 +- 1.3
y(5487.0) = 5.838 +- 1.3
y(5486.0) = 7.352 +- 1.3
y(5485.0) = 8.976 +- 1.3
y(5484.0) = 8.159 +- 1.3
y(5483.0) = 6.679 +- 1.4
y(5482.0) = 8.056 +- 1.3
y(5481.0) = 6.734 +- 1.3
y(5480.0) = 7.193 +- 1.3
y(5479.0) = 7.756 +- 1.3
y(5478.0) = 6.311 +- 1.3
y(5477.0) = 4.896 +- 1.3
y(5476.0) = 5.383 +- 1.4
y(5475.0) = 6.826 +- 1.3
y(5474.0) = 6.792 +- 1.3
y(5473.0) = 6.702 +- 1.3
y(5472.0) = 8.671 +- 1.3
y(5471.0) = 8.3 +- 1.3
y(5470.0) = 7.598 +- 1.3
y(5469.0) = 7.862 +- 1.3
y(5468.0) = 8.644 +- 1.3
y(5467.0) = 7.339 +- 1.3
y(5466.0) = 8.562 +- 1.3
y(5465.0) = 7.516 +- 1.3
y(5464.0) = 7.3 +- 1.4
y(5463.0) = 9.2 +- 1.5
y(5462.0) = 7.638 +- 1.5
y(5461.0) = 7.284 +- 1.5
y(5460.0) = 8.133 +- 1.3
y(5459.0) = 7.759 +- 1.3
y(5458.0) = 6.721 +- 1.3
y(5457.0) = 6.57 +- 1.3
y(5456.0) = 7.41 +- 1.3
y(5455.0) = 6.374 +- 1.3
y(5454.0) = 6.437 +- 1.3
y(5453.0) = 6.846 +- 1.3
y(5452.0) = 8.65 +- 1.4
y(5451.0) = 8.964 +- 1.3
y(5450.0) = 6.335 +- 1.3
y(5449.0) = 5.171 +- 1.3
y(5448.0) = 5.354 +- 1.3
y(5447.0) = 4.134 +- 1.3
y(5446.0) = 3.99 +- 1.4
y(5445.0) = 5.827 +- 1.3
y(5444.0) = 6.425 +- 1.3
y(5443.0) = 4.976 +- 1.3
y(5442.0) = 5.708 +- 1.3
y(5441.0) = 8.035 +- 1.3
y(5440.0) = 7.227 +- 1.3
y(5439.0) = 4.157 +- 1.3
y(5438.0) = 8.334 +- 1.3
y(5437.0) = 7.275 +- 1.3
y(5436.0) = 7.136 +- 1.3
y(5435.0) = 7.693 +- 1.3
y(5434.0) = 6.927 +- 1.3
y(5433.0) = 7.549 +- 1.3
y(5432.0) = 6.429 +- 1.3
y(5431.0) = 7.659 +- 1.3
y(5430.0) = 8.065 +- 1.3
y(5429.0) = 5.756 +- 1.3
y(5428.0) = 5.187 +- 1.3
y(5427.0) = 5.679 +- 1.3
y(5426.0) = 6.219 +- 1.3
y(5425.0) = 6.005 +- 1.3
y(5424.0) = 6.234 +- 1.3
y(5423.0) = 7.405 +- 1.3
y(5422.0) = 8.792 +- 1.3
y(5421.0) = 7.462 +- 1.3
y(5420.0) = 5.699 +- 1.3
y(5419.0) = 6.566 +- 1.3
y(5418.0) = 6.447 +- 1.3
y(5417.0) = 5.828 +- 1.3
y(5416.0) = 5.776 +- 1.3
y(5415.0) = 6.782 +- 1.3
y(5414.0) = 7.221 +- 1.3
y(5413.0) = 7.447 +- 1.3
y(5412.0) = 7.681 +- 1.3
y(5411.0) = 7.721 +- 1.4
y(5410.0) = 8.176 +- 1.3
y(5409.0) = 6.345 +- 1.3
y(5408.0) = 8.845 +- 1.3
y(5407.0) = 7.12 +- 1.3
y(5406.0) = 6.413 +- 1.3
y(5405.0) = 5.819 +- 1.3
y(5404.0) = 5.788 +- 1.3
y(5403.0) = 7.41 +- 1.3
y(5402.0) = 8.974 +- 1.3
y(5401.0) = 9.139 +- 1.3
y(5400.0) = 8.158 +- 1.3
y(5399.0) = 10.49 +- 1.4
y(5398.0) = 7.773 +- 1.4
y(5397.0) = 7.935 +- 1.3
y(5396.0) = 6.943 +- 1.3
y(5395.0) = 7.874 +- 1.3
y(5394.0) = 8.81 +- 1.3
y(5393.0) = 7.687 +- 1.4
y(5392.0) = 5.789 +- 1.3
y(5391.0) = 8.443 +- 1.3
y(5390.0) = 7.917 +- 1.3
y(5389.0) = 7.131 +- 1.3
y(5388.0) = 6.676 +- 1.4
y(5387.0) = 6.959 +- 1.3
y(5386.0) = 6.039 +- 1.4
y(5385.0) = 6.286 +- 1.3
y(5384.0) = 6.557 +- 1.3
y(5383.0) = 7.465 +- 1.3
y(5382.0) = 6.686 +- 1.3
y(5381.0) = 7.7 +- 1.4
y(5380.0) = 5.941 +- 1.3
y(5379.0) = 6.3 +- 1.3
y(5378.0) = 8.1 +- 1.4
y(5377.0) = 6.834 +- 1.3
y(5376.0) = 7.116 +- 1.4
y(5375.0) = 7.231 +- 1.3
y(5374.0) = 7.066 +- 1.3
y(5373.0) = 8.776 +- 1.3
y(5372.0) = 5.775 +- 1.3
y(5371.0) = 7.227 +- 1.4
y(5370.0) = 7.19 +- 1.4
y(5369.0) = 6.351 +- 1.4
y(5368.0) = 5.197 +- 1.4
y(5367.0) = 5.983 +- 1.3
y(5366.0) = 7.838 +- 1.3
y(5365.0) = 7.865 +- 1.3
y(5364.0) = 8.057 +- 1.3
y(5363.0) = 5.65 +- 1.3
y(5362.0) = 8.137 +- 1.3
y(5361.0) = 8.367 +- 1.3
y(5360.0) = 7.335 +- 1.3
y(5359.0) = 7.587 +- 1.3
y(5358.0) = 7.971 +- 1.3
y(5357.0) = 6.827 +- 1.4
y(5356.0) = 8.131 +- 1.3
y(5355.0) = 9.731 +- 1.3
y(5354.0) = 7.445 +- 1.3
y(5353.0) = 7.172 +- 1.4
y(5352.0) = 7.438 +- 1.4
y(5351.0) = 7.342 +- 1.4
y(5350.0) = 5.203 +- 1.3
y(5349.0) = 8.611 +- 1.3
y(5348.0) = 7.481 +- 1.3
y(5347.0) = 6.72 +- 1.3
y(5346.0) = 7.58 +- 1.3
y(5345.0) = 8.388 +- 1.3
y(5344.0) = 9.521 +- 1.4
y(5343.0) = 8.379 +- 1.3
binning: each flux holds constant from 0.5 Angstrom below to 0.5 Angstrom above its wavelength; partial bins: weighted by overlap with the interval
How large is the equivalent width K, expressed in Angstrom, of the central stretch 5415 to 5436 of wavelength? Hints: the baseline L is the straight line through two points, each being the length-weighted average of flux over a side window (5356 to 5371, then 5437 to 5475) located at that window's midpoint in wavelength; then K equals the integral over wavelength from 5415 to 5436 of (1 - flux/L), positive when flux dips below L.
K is 1.14 Angstrom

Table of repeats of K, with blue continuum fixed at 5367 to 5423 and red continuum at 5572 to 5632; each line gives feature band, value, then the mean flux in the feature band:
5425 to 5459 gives 3.05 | 6.53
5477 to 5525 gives 0.34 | 7.11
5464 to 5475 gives -0.86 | 7.73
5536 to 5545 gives 0.07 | 7.1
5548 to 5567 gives -0.29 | 7.26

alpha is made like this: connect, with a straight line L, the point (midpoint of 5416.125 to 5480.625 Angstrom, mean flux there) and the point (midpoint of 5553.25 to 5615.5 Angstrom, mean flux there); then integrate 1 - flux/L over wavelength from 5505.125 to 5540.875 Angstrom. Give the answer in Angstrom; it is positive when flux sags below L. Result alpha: -1.8 Angstrom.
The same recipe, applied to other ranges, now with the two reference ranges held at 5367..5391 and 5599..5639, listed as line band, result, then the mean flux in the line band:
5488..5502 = 0.7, 6.75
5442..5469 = 0.5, 6.9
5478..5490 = -0.4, 7.29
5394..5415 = -2.2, 7.67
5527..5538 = 0.3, 6.98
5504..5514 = 0.4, 6.81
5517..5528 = -0.8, 7.68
